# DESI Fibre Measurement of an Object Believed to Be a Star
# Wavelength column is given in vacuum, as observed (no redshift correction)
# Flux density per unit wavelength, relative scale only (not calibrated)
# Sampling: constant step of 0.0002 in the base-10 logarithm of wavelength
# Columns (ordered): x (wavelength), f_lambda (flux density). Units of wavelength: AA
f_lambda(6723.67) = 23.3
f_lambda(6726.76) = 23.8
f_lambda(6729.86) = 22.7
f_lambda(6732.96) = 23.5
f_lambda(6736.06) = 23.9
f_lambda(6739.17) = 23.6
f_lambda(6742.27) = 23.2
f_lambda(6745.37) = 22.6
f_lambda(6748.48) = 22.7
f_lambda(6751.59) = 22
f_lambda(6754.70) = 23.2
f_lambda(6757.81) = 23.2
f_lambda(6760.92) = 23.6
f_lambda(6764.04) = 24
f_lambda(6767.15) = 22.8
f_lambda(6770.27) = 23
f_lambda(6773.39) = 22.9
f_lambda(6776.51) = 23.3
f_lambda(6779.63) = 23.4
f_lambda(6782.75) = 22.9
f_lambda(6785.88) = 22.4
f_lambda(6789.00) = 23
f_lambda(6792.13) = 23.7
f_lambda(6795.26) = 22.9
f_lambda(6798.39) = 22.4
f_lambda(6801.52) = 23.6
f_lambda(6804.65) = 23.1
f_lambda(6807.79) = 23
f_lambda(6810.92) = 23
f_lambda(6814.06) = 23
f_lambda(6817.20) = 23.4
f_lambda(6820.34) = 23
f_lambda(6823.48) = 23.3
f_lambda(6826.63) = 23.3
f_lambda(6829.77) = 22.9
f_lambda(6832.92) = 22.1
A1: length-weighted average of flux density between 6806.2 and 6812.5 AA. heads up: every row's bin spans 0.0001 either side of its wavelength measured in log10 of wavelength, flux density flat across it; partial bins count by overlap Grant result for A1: 23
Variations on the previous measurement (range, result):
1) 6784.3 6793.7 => 23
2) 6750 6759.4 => 22.8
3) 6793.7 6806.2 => 23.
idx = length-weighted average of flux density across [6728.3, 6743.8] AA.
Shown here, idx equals 23.4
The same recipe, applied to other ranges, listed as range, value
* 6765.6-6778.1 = 23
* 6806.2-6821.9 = 23.1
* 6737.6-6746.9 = 23.1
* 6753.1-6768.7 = 23.4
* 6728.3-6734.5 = 23.1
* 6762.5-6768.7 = 23.4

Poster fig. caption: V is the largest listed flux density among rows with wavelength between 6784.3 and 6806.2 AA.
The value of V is 23.7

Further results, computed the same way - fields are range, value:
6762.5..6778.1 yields 24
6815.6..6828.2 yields 23.4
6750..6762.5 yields 23.6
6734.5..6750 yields 23.9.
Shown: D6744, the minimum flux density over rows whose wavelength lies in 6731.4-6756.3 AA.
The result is 22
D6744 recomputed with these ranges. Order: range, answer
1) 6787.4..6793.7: 23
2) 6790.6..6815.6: 22.4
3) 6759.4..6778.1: 22.8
